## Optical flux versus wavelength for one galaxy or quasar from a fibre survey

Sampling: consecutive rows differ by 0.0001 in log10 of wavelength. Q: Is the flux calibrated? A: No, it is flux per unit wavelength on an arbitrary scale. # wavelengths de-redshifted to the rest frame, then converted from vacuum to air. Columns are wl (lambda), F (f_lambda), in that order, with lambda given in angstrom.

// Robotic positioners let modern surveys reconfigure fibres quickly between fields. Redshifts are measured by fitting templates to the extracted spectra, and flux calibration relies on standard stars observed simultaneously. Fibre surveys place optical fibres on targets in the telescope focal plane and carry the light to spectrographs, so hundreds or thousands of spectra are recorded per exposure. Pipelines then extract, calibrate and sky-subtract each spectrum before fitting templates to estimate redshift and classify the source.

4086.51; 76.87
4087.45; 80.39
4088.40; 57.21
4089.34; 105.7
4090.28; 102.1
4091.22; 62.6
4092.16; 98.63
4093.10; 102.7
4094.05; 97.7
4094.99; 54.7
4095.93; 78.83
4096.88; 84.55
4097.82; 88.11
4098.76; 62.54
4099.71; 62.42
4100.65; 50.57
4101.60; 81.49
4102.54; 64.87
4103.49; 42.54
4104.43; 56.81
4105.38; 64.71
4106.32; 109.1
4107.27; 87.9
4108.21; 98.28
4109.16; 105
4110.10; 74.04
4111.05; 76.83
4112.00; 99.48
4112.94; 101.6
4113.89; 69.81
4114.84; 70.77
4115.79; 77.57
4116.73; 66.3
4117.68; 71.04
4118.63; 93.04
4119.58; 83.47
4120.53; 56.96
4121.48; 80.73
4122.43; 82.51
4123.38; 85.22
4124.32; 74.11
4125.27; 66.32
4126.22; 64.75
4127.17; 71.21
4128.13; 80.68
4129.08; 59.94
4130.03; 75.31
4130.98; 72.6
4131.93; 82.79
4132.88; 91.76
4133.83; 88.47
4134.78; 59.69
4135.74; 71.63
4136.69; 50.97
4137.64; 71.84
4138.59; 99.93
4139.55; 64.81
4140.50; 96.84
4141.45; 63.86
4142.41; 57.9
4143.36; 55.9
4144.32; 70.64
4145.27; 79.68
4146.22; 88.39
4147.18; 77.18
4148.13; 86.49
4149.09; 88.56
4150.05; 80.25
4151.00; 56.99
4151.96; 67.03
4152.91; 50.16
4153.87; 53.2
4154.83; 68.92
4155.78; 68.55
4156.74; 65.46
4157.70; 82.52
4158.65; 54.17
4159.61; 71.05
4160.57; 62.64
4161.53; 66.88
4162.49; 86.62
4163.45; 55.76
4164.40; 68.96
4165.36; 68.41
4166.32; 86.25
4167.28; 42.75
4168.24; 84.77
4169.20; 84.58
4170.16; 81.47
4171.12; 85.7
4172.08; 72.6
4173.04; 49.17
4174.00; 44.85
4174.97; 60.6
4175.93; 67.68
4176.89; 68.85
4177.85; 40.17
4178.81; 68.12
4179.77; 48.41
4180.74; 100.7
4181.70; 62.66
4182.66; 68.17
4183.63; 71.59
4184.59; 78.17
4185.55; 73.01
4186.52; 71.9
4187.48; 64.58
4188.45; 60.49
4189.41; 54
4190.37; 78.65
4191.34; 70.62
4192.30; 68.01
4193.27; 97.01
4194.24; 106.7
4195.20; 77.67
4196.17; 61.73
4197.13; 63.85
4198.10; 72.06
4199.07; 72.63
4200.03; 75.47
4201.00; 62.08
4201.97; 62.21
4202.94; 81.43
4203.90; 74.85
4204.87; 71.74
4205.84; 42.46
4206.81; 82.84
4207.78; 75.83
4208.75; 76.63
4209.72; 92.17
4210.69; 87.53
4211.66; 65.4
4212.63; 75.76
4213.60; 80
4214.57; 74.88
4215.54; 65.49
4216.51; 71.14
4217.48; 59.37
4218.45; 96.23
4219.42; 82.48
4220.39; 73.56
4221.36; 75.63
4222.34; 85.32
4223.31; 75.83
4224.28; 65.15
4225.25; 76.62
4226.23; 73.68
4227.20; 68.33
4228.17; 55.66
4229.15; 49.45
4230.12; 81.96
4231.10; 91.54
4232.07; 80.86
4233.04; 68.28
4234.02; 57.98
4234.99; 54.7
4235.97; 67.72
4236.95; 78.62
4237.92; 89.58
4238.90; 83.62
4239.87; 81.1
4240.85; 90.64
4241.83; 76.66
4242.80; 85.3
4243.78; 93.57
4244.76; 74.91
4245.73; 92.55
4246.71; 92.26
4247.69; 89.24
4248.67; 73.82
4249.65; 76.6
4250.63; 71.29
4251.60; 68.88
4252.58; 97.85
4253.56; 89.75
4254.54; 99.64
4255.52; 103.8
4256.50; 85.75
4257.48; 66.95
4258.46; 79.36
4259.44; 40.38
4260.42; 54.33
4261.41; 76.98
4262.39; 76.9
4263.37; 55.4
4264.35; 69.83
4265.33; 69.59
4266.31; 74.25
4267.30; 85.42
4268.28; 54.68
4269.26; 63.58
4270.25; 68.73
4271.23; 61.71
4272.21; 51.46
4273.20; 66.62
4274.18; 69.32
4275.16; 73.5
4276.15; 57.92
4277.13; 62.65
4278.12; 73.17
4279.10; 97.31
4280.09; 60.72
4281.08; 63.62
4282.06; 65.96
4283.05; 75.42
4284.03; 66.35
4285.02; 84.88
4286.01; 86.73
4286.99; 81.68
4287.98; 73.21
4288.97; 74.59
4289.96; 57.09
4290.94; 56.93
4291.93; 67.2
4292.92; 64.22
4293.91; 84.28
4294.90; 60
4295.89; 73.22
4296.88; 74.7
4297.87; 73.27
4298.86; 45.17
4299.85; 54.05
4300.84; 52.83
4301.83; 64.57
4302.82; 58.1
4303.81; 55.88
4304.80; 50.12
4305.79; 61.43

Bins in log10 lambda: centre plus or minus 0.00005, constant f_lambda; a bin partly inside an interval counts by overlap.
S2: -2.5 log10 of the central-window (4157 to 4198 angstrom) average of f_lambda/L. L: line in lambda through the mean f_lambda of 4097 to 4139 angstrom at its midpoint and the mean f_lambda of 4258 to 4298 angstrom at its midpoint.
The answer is 0.05 mag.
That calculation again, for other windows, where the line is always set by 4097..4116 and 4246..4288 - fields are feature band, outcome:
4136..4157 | 0.08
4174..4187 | 0.13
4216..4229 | 0.02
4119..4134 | 0.01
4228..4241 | 0.01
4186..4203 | 0.05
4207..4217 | -0.03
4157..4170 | 0.08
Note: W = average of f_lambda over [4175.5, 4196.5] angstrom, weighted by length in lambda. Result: 70.9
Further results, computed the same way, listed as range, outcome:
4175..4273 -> 73.6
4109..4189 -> 72.1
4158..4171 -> 71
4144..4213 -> 70.9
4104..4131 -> 78.6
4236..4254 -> 83.3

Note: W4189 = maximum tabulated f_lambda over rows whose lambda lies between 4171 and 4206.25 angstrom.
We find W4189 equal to 106.7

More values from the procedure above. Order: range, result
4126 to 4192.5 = 100.7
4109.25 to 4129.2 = 101.6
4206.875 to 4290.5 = 103.8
